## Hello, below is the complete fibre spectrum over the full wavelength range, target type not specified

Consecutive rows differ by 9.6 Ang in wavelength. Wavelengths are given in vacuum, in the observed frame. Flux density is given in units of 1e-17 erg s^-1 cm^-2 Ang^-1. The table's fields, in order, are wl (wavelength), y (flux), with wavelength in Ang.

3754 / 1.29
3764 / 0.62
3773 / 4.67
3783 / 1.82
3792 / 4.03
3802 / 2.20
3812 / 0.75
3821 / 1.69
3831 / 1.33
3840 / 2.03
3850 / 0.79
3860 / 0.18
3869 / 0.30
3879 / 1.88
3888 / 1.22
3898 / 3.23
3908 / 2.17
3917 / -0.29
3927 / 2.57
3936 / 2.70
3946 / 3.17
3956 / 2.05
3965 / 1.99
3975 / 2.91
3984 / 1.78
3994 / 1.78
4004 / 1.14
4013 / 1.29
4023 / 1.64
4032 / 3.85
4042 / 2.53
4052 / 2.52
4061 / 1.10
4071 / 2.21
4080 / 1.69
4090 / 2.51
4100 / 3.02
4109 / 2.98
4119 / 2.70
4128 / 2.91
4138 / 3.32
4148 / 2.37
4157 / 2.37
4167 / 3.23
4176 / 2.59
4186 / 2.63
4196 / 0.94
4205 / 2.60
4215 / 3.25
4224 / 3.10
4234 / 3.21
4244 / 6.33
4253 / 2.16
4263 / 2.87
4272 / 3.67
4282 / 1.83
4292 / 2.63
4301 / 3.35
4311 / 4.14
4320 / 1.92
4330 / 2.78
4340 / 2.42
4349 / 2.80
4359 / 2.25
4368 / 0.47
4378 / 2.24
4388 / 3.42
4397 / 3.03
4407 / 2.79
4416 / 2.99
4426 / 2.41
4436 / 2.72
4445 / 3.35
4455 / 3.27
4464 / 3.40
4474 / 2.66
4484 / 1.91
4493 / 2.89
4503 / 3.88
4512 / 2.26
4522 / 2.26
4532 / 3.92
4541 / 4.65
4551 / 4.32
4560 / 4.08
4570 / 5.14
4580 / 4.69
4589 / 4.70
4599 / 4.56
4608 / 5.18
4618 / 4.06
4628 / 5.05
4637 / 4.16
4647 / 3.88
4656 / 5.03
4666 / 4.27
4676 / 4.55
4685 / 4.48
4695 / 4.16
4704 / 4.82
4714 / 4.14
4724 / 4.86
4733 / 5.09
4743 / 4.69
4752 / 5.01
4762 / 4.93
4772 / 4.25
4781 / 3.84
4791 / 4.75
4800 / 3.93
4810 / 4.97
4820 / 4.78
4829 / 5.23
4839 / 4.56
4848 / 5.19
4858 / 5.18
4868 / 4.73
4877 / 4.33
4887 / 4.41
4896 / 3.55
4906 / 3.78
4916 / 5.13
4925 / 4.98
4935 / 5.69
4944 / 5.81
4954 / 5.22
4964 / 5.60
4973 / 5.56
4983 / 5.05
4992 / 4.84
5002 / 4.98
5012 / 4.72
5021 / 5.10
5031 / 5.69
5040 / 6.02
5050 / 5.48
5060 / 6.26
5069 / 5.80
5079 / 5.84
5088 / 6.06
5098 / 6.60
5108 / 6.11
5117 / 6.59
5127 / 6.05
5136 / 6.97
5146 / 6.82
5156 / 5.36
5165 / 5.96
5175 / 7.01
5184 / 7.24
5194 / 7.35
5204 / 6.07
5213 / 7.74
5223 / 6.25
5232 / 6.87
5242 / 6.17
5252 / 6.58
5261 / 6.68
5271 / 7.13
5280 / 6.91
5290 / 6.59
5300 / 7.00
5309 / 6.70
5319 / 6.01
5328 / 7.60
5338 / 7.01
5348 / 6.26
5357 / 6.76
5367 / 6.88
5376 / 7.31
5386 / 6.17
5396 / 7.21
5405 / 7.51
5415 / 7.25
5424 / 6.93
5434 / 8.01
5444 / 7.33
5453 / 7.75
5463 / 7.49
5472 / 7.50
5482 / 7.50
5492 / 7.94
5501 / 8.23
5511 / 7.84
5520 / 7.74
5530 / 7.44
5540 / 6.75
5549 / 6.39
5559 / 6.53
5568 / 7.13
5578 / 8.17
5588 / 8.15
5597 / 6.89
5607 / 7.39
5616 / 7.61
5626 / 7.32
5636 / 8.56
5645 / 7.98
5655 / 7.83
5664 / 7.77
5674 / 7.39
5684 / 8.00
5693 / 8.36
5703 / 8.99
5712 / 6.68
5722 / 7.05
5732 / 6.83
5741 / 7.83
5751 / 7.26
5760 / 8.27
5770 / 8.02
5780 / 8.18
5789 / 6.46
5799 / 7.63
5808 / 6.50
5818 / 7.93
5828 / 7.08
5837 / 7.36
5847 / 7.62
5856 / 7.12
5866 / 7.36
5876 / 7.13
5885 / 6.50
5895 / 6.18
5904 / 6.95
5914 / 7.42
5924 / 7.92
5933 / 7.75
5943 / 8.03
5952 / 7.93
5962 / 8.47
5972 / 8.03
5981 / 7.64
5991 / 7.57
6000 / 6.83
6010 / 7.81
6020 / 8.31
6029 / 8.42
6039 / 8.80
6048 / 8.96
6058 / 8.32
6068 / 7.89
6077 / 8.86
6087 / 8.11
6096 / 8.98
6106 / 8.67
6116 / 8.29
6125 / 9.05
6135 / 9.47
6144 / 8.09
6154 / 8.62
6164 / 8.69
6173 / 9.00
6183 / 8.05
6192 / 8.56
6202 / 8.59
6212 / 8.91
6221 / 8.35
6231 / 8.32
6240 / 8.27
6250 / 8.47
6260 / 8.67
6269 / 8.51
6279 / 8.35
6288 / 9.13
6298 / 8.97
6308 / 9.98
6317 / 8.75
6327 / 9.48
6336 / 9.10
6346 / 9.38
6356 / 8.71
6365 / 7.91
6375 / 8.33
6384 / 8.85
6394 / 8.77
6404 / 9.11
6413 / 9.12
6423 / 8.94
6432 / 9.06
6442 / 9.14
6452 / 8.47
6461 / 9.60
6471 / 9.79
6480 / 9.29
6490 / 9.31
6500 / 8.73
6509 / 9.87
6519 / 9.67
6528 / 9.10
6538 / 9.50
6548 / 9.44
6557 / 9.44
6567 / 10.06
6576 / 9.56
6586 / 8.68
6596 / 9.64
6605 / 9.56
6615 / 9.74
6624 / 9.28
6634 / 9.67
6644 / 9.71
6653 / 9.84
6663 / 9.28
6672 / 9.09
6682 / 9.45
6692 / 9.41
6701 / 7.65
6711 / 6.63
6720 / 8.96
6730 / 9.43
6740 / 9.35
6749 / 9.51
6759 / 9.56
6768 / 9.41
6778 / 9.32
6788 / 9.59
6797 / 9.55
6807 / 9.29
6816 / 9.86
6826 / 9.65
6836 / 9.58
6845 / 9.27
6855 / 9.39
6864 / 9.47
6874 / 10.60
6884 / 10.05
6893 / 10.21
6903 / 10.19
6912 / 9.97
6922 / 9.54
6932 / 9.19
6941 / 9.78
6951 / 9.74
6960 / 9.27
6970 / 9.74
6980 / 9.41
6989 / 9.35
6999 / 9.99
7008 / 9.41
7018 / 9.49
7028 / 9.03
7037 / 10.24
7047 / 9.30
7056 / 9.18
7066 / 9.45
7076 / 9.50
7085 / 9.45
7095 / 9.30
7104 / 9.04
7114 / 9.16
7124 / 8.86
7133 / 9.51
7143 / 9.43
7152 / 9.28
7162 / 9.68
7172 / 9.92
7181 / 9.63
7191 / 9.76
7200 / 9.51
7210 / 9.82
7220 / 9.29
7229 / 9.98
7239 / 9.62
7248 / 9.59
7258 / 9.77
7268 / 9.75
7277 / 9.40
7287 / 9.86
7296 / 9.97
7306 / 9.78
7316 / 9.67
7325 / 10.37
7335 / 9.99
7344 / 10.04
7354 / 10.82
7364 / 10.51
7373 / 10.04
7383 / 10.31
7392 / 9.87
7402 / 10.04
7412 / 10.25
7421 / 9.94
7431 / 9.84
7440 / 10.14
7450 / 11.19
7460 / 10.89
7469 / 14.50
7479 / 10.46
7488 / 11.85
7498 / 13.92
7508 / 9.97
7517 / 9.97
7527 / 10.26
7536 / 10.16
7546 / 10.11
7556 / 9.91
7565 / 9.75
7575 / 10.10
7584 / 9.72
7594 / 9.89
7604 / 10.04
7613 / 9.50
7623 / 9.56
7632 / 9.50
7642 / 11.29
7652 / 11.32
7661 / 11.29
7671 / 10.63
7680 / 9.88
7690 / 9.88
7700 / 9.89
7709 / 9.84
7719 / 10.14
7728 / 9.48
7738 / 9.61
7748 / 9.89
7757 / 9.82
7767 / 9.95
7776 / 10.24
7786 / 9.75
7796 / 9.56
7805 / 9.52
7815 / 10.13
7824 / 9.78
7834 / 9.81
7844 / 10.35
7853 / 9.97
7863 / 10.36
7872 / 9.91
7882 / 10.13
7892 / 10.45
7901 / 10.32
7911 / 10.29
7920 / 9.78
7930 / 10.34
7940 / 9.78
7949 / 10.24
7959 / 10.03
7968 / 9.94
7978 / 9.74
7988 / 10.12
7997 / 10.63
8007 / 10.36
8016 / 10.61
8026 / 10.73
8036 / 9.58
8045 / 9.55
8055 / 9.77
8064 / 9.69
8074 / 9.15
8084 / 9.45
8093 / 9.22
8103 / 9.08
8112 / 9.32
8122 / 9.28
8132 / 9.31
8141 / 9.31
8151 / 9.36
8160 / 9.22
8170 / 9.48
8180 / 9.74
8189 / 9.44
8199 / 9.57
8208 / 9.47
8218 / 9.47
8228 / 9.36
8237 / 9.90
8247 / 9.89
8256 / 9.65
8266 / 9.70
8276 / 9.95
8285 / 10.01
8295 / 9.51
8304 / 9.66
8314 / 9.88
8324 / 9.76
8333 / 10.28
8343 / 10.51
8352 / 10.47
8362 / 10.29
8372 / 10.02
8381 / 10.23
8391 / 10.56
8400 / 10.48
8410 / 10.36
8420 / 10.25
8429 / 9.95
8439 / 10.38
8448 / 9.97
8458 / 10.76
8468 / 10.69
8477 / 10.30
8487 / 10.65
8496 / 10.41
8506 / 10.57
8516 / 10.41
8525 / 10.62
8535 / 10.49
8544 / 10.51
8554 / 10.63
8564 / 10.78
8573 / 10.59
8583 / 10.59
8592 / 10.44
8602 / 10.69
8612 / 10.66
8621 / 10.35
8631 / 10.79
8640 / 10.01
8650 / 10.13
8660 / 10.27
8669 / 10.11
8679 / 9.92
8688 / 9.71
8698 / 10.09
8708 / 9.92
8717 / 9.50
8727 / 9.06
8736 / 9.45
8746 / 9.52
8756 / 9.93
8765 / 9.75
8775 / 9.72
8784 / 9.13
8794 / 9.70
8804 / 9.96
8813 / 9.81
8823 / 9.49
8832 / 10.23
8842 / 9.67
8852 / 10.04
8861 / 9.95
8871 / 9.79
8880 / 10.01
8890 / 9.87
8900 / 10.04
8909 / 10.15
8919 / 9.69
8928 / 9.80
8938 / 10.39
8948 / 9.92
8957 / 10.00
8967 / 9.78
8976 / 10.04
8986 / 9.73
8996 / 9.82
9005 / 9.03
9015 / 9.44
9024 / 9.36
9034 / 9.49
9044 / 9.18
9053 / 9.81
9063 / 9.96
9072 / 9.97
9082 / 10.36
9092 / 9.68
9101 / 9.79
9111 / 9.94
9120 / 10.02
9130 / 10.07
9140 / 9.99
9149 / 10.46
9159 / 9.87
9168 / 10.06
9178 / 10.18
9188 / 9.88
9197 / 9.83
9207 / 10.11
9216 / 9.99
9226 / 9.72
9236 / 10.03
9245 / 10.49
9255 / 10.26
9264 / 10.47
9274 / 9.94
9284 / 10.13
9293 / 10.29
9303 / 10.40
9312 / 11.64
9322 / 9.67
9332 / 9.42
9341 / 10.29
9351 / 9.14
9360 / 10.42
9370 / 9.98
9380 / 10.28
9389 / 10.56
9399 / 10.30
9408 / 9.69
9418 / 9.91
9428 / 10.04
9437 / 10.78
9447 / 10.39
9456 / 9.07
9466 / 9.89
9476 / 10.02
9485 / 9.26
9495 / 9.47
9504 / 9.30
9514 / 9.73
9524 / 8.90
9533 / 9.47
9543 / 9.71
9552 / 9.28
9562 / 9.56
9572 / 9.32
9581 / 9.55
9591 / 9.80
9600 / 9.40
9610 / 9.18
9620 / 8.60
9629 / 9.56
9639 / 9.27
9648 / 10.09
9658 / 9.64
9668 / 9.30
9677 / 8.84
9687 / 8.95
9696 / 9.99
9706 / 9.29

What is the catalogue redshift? 0.138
